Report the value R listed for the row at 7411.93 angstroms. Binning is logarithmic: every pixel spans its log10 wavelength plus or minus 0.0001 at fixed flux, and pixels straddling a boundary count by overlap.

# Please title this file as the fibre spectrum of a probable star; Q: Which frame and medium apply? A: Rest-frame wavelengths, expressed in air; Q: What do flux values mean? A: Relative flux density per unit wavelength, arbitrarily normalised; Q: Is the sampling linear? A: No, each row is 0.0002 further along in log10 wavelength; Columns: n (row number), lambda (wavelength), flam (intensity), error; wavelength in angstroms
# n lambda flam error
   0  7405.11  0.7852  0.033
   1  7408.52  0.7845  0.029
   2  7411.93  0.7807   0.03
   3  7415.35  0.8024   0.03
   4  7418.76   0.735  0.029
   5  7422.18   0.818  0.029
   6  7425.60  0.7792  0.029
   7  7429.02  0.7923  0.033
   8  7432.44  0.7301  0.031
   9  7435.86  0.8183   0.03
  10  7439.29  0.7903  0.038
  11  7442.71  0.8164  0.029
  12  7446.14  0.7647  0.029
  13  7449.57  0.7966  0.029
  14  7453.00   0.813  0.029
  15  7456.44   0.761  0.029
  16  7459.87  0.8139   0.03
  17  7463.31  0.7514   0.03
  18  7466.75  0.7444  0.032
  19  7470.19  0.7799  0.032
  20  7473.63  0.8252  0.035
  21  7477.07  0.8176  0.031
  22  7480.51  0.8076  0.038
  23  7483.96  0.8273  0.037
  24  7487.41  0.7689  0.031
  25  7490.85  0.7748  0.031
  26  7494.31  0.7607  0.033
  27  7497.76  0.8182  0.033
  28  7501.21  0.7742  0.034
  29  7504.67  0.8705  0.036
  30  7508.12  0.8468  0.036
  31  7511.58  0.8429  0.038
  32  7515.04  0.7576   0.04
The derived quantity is 0.7807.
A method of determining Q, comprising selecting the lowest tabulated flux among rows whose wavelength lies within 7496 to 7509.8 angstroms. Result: 0.7742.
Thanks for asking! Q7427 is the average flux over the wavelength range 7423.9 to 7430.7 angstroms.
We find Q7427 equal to 0.786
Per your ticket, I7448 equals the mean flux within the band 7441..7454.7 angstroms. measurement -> 0.798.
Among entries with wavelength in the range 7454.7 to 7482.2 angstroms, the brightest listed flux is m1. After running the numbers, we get 0.8252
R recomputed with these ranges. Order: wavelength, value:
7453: 0.813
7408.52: 0.7845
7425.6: 0.7792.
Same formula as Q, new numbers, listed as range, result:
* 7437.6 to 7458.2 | 0.761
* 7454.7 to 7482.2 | 0.7444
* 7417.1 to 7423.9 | 0.735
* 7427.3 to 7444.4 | 0.7301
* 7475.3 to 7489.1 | 0.7689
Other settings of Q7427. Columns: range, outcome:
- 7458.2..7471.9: 0.772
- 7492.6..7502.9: 0.785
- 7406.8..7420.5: 0.776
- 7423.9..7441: 0.782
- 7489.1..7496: 0.768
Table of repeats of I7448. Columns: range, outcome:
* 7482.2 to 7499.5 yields 0.79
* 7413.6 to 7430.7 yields 0.785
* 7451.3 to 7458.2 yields 0.787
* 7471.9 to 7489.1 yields 0.809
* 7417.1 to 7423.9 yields 0.776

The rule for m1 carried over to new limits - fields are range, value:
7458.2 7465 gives 0.8139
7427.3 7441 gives 0.8183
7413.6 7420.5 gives 0.8024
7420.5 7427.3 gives 0.818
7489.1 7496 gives 0.7748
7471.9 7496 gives 0.8273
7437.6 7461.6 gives 0.8164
